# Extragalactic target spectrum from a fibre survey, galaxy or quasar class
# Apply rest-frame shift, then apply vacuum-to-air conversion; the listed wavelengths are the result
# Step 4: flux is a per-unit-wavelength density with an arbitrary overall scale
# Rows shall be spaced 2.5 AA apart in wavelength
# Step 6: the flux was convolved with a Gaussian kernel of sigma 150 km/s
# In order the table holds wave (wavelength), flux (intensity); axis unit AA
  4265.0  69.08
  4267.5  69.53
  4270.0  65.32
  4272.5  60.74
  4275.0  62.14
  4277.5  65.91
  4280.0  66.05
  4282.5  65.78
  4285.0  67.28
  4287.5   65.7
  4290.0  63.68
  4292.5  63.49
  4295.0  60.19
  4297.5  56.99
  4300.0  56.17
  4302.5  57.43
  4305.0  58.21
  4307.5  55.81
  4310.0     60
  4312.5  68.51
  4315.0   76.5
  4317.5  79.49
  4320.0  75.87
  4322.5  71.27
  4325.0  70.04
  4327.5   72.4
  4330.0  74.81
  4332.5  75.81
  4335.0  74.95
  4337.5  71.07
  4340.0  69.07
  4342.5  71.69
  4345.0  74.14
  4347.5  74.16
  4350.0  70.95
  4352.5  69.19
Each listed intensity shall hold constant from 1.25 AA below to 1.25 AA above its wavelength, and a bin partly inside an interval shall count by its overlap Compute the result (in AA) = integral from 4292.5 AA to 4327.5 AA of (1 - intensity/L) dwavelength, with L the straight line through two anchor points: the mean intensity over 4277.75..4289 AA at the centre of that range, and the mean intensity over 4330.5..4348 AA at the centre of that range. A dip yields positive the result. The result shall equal 2.11 AA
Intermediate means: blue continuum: 66.1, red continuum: 73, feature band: 65.3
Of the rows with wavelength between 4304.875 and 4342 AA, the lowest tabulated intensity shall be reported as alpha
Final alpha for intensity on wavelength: 55.81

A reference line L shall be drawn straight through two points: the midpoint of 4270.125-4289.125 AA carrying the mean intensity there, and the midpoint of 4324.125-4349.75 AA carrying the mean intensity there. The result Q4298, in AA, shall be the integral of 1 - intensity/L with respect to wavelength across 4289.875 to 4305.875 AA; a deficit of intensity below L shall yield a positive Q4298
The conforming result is 1.93 AA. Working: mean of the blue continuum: 64.8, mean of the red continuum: 72.8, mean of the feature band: 59.2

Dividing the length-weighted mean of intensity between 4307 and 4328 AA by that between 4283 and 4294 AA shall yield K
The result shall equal 1.08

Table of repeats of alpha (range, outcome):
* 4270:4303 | 56.17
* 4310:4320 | 60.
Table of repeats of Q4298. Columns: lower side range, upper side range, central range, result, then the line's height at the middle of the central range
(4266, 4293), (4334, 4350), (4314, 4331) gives -1.0 AA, 70.1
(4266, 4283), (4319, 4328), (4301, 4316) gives 1.7 AA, 70.1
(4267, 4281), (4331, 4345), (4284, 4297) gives 0.6 AA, 66.8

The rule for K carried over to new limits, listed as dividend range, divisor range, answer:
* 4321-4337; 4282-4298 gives 1.15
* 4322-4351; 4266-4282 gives 1.12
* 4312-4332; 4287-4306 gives 1.23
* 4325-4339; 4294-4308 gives 1.28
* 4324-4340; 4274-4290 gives 1.11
